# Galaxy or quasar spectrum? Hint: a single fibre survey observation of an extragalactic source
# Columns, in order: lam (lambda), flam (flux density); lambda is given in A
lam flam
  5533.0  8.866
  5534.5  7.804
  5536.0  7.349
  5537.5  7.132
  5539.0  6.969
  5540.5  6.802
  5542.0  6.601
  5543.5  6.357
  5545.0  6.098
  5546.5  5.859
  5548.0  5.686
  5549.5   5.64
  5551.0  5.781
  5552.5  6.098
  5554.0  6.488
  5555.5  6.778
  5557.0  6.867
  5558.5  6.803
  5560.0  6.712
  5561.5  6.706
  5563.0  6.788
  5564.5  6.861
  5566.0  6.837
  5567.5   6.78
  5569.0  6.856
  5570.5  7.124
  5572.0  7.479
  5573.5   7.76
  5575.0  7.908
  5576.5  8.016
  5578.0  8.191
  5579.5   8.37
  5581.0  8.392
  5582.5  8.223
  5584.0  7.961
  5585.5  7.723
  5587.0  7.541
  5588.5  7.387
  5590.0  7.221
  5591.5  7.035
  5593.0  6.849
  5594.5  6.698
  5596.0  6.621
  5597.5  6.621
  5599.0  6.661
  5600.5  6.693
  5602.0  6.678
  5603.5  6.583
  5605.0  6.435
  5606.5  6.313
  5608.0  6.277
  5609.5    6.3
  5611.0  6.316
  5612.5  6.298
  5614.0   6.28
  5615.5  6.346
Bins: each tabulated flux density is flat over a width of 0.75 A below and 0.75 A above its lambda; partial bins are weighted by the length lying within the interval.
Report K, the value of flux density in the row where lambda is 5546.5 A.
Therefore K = 5.859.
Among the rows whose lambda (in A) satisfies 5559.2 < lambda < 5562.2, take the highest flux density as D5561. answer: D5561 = 6.712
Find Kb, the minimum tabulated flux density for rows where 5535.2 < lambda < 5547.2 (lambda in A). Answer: 5.859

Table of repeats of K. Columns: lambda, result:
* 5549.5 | 5.64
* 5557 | 6.867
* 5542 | 6.601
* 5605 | 6.435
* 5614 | 6.28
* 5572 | 7.479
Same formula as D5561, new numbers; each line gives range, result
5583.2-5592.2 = 7.961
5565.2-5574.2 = 7.76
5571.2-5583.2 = 8.392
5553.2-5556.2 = 6.778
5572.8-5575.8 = 7.908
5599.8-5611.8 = 6.693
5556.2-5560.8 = 6.867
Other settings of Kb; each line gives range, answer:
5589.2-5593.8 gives 6.849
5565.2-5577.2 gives 6.78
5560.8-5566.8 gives 6.706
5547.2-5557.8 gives 5.64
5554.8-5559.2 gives 6.778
